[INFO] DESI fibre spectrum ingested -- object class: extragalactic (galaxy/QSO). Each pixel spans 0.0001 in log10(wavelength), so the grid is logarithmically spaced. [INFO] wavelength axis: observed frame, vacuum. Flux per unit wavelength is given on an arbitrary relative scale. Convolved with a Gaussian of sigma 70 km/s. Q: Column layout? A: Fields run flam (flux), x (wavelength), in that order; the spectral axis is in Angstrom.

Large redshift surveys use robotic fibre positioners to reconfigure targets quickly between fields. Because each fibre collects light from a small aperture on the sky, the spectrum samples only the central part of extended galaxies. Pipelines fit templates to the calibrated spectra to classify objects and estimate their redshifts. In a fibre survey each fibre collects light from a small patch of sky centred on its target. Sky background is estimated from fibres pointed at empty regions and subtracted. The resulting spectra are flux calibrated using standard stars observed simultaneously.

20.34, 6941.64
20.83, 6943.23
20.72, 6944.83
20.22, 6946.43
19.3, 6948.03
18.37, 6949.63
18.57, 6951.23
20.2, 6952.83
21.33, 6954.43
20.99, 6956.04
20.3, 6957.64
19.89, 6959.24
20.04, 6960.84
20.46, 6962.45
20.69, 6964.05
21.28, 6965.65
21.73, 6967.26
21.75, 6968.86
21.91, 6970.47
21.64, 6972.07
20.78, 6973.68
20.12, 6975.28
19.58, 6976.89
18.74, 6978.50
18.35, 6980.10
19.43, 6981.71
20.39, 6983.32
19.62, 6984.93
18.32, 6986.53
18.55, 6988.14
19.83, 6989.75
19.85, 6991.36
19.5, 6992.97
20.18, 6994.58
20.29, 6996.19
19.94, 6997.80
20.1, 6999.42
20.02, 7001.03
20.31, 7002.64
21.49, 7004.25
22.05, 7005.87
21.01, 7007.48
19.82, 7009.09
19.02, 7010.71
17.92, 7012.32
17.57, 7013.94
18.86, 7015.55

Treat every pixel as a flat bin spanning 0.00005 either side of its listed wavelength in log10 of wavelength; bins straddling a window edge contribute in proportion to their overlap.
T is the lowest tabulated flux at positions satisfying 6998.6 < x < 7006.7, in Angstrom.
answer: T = 20.02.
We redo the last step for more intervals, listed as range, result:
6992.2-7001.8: 19.5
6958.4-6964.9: 19.89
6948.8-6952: 18.37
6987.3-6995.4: 18.55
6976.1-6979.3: 18.74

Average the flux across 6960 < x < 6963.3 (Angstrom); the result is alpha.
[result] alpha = 20.2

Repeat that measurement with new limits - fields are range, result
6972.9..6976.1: 20.5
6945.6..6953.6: 19.3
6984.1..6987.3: 19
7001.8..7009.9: 20.9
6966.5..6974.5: 21.6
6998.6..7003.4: 20.1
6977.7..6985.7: 19.3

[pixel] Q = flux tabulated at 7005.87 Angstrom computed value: 22.05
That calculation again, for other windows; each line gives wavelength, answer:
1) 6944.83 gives 20.72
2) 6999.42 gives 20.1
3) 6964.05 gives 20.69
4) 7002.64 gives 20.31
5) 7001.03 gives 20.02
